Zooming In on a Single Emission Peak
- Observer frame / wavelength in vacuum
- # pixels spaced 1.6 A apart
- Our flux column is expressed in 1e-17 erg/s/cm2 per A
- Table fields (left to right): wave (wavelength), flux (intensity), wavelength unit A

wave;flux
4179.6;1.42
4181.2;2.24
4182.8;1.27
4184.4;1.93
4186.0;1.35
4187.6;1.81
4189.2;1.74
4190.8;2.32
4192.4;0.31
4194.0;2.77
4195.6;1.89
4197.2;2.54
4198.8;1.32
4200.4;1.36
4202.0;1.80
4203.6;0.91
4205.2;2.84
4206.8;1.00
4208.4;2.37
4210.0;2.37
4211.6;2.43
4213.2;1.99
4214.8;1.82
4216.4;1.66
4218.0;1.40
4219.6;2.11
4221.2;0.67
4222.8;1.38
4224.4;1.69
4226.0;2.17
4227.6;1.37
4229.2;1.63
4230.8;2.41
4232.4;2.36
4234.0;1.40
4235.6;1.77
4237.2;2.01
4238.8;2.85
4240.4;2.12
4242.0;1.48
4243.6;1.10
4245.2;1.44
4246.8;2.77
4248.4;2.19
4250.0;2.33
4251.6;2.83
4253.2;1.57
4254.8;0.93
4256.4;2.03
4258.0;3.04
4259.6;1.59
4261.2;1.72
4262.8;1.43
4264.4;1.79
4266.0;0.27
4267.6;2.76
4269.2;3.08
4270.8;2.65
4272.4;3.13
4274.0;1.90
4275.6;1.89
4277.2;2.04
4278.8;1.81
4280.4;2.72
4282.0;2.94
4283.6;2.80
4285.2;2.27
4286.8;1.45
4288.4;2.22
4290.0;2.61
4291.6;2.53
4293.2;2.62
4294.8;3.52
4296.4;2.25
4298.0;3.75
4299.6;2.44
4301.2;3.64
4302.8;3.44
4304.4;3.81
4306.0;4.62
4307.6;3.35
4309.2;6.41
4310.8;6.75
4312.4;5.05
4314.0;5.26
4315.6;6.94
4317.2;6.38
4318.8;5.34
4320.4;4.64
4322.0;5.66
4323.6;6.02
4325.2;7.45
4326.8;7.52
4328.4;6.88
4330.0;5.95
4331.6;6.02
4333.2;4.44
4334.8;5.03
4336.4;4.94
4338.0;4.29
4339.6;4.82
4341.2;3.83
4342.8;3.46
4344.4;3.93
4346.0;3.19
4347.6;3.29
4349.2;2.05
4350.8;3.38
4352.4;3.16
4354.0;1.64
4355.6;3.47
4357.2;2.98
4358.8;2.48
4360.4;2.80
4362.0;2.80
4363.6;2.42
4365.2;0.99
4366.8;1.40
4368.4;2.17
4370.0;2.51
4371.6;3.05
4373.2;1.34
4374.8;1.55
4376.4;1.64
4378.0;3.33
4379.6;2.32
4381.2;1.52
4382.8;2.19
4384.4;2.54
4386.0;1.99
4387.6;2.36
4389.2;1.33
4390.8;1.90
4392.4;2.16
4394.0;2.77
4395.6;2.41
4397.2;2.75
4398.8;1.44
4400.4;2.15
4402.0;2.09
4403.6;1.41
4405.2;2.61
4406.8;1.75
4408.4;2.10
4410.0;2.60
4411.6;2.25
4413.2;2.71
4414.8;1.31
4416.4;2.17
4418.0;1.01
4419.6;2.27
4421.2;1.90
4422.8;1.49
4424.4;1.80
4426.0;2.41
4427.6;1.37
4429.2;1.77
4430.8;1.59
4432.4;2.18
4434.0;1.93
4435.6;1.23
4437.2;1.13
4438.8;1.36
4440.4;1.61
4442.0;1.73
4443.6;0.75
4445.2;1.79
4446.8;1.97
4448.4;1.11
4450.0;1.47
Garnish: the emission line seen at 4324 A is Mg II 2798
